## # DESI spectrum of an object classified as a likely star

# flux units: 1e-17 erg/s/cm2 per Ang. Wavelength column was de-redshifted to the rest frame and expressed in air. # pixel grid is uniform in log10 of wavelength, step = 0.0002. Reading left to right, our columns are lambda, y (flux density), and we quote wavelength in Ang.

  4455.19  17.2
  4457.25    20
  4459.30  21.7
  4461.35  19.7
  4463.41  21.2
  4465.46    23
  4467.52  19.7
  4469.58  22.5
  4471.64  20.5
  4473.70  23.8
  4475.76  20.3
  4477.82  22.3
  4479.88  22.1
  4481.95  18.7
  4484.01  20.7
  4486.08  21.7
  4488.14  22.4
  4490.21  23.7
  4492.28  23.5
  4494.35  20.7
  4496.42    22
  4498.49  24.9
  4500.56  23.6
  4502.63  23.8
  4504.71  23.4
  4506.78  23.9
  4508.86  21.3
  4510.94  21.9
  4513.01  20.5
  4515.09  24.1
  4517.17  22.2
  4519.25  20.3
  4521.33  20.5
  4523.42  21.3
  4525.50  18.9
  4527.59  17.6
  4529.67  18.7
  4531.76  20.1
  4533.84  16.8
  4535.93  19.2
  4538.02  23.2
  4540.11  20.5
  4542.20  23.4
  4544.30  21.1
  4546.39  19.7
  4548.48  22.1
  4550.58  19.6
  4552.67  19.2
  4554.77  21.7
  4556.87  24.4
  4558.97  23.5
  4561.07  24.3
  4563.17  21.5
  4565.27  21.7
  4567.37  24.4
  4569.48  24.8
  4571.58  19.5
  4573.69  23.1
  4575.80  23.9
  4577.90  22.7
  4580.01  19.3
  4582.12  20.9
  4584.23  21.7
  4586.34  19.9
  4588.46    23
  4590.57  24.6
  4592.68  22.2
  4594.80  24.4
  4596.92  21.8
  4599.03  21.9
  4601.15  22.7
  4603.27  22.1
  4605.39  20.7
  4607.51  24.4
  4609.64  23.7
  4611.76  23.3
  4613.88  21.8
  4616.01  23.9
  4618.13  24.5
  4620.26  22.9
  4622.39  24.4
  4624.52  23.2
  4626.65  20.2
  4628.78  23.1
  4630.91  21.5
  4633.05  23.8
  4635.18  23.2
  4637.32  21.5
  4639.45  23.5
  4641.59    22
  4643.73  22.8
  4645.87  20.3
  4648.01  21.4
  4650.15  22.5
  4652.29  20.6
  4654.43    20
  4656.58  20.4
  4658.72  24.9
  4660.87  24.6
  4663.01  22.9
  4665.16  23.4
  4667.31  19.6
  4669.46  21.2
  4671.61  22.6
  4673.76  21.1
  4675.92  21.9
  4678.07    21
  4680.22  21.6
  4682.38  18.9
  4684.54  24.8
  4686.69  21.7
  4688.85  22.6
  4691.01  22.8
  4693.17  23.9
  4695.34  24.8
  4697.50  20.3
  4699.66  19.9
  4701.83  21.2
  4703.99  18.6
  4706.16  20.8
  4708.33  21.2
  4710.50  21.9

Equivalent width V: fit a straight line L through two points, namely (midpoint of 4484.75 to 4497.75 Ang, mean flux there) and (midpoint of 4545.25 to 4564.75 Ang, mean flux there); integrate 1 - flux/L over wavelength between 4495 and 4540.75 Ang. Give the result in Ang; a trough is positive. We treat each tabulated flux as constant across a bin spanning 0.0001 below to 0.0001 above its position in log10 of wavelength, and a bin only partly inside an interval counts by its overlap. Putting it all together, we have 1.7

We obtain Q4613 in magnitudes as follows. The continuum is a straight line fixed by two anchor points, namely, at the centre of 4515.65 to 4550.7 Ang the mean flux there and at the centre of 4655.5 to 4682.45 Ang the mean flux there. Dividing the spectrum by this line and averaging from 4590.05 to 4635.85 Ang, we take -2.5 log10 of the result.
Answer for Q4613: -0.08 mag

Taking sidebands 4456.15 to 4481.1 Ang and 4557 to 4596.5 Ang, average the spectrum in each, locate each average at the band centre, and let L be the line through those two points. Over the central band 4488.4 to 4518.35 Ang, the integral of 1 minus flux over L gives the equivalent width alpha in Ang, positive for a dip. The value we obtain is -1.5 Ang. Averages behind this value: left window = 21.4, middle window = 22.8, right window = 22.6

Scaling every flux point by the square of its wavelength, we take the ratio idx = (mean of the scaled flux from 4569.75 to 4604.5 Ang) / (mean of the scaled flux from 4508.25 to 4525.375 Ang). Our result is 1.1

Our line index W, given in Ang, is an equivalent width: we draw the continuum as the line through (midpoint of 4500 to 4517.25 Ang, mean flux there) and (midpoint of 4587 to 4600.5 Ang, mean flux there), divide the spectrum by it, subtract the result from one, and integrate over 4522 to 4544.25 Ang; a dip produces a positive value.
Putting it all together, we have 2.7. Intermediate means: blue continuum 22.8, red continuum 22.9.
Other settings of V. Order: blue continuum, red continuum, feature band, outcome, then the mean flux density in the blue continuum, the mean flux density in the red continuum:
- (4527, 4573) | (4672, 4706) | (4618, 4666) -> -2.1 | 21.3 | 21.7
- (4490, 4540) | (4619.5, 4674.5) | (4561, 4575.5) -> -0.6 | 21.4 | 22.2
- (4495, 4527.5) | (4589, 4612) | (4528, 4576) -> 2.0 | 22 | 22.9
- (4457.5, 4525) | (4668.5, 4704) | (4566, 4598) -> -0.8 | 21.9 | 21.8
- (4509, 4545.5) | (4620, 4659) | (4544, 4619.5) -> -3.5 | 20.6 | 22.2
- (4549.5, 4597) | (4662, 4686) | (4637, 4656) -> 0.2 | 22.3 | 21.7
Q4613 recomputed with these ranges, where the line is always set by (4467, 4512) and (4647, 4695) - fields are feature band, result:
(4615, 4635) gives -0.047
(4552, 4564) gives -0.020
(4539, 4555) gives 0.064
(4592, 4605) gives -0.015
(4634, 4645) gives -0.024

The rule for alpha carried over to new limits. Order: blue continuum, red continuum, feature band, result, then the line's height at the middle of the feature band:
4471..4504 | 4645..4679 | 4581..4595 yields -0.18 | 22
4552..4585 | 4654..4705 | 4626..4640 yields -0.22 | 22.1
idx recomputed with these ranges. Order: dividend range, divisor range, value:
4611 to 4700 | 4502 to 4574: 1.09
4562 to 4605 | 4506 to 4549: 1.10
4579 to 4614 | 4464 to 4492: 1.08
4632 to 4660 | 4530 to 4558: 1.11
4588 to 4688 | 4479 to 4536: 1.11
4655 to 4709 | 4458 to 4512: 1.08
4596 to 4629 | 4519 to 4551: 1.17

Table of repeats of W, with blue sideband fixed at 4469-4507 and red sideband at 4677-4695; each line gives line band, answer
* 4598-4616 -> -0.3 Ang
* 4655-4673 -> -0.1 Ang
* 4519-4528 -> 1.0 Ang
